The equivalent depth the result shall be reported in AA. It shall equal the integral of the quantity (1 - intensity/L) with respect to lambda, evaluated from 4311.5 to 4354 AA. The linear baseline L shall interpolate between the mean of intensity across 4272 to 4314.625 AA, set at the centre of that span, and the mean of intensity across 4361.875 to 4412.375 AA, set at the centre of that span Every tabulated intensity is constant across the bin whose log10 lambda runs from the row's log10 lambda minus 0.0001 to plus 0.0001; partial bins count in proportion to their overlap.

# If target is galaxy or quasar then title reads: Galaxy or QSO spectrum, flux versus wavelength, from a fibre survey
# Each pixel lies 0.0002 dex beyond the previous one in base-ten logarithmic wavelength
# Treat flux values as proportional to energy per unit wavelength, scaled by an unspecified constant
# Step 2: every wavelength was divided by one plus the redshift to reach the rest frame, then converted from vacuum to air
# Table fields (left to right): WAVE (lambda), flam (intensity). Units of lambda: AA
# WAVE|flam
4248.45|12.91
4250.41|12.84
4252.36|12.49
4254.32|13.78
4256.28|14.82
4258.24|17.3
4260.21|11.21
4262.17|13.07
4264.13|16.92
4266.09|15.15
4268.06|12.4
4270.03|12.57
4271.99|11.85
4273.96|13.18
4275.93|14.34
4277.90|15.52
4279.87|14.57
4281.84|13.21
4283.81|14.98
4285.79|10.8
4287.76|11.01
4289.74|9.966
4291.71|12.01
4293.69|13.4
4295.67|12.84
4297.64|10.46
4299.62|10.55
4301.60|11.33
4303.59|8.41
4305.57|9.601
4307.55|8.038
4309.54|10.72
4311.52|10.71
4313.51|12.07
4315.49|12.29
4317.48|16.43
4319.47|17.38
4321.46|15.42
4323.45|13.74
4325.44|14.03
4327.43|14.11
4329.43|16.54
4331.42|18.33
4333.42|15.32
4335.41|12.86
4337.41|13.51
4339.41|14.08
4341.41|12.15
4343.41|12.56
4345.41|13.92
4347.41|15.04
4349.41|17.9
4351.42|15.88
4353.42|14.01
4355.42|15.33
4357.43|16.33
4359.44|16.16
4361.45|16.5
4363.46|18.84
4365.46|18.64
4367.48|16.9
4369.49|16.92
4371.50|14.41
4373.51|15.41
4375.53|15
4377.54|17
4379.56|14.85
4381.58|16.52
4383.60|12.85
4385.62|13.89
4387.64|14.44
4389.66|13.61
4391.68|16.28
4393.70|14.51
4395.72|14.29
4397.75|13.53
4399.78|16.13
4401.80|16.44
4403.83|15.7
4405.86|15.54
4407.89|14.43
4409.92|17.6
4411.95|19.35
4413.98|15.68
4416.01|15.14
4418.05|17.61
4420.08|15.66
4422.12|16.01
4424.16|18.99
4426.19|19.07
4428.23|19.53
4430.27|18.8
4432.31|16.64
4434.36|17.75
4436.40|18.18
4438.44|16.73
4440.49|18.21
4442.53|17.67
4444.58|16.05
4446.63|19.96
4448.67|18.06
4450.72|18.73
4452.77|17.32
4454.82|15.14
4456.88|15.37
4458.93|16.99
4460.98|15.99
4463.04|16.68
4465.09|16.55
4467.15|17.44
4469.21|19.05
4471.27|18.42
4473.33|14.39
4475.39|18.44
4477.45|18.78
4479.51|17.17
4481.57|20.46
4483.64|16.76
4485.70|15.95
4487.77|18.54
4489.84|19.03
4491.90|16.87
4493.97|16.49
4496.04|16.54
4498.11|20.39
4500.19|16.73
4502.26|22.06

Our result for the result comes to -3.6 AA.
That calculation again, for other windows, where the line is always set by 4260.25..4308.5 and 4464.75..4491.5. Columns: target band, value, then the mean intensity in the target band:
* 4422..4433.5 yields -1.4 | 18.3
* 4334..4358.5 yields -0.7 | 14.5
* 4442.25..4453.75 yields -0.7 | 18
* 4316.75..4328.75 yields -1.6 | 15.2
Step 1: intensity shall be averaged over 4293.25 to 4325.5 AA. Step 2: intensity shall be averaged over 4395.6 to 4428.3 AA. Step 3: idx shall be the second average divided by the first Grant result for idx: 1.4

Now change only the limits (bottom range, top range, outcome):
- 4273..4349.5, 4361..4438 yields 1.24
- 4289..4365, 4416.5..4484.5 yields 1.28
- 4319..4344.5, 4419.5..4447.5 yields 1.22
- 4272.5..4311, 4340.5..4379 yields 1.33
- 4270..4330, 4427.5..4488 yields 1.39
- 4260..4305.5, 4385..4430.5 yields 1.29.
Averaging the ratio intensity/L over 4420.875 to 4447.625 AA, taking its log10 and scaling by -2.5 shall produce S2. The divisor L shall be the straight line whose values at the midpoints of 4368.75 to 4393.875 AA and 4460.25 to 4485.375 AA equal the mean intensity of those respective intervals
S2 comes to -0.09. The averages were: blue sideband 15.1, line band 17.9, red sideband 17.5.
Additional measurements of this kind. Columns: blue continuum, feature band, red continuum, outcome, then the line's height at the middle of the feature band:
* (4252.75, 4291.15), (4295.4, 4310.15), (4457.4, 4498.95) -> 0.359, 14.1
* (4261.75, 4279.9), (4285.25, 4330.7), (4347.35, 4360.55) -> 0.203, 14.8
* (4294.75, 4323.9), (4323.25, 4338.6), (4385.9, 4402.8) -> -0.170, 12.7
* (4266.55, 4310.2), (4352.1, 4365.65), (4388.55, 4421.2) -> -0.155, 14.2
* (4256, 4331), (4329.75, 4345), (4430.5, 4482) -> -0.003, 14.2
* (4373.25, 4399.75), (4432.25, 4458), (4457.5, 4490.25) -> -0.051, 16.6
